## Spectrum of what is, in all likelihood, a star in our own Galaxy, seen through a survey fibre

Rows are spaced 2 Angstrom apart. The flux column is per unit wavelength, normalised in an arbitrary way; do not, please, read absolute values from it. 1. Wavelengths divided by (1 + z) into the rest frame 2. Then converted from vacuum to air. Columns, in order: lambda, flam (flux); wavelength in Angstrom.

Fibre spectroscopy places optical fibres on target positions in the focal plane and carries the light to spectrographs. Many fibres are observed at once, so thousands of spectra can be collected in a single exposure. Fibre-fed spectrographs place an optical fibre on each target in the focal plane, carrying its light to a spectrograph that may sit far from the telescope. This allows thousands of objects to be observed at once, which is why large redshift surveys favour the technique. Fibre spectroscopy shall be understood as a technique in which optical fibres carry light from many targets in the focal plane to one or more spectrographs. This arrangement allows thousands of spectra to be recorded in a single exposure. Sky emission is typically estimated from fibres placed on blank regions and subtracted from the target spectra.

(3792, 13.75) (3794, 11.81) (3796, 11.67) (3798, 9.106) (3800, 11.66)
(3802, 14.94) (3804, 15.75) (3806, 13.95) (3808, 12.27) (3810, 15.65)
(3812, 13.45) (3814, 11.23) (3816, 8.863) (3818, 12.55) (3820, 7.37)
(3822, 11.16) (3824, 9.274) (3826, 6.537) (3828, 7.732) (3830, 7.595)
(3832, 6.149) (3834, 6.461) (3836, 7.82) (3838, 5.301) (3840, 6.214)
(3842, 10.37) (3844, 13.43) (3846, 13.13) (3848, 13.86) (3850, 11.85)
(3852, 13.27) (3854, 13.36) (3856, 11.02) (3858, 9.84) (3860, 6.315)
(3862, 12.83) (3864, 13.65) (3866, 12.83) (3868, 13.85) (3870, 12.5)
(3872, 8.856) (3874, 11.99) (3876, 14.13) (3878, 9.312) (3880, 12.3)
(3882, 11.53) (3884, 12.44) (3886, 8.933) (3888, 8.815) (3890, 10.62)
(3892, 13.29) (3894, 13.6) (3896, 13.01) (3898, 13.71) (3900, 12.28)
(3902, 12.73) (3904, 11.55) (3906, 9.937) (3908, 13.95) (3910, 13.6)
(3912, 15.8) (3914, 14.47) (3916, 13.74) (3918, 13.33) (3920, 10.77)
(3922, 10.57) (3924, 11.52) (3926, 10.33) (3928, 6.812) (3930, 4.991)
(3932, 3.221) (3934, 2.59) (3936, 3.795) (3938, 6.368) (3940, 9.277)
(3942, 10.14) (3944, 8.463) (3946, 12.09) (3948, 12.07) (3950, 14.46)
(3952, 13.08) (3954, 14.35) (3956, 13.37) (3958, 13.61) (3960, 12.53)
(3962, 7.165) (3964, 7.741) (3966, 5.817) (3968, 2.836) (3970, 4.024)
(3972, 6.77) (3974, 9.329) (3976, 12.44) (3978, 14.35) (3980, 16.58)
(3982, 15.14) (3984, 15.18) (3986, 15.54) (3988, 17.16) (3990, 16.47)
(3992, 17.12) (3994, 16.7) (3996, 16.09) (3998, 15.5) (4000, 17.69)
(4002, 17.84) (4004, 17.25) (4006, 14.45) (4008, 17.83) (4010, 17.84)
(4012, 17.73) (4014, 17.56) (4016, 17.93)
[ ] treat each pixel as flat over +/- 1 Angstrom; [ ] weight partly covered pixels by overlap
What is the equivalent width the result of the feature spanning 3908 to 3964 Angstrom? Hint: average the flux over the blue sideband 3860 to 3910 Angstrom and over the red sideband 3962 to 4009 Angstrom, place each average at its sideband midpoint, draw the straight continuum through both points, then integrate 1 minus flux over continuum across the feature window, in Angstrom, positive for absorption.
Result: 9.6 Angstrom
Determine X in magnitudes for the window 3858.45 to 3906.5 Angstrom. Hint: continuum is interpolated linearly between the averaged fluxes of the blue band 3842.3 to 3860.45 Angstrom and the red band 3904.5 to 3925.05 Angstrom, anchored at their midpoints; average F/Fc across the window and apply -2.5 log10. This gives 0.055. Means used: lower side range 11.9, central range 11.7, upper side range 12.7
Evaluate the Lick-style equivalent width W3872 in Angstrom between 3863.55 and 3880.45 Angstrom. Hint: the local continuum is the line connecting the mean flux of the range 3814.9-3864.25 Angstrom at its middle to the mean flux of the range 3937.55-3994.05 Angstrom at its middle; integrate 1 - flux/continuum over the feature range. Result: -3.02 Angstrom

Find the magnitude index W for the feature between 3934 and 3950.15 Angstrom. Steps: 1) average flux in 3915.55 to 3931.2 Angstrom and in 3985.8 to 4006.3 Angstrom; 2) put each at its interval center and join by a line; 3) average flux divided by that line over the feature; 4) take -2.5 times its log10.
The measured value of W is 0.31 mag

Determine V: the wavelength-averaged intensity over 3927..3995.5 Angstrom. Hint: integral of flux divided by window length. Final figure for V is 10.7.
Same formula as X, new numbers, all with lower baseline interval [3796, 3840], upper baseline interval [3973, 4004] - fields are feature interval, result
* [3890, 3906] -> 0.01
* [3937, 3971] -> 0.42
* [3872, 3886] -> 0.05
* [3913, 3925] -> 0.08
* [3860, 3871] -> -0.07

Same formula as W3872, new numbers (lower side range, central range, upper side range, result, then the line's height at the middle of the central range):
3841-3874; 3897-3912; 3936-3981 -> -2.2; 11.1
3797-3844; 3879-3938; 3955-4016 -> 6.0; 12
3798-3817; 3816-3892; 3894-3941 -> 8.7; 11.8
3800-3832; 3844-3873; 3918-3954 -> -4.5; 10.4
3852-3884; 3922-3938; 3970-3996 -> 8.0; 13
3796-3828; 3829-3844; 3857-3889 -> 5.0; 11.4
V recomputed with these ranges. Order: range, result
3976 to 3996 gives 15.9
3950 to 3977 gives 9.65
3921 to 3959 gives 9.53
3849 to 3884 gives 11.8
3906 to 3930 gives 11.9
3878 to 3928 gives 12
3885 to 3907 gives 11.7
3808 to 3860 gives 10.1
